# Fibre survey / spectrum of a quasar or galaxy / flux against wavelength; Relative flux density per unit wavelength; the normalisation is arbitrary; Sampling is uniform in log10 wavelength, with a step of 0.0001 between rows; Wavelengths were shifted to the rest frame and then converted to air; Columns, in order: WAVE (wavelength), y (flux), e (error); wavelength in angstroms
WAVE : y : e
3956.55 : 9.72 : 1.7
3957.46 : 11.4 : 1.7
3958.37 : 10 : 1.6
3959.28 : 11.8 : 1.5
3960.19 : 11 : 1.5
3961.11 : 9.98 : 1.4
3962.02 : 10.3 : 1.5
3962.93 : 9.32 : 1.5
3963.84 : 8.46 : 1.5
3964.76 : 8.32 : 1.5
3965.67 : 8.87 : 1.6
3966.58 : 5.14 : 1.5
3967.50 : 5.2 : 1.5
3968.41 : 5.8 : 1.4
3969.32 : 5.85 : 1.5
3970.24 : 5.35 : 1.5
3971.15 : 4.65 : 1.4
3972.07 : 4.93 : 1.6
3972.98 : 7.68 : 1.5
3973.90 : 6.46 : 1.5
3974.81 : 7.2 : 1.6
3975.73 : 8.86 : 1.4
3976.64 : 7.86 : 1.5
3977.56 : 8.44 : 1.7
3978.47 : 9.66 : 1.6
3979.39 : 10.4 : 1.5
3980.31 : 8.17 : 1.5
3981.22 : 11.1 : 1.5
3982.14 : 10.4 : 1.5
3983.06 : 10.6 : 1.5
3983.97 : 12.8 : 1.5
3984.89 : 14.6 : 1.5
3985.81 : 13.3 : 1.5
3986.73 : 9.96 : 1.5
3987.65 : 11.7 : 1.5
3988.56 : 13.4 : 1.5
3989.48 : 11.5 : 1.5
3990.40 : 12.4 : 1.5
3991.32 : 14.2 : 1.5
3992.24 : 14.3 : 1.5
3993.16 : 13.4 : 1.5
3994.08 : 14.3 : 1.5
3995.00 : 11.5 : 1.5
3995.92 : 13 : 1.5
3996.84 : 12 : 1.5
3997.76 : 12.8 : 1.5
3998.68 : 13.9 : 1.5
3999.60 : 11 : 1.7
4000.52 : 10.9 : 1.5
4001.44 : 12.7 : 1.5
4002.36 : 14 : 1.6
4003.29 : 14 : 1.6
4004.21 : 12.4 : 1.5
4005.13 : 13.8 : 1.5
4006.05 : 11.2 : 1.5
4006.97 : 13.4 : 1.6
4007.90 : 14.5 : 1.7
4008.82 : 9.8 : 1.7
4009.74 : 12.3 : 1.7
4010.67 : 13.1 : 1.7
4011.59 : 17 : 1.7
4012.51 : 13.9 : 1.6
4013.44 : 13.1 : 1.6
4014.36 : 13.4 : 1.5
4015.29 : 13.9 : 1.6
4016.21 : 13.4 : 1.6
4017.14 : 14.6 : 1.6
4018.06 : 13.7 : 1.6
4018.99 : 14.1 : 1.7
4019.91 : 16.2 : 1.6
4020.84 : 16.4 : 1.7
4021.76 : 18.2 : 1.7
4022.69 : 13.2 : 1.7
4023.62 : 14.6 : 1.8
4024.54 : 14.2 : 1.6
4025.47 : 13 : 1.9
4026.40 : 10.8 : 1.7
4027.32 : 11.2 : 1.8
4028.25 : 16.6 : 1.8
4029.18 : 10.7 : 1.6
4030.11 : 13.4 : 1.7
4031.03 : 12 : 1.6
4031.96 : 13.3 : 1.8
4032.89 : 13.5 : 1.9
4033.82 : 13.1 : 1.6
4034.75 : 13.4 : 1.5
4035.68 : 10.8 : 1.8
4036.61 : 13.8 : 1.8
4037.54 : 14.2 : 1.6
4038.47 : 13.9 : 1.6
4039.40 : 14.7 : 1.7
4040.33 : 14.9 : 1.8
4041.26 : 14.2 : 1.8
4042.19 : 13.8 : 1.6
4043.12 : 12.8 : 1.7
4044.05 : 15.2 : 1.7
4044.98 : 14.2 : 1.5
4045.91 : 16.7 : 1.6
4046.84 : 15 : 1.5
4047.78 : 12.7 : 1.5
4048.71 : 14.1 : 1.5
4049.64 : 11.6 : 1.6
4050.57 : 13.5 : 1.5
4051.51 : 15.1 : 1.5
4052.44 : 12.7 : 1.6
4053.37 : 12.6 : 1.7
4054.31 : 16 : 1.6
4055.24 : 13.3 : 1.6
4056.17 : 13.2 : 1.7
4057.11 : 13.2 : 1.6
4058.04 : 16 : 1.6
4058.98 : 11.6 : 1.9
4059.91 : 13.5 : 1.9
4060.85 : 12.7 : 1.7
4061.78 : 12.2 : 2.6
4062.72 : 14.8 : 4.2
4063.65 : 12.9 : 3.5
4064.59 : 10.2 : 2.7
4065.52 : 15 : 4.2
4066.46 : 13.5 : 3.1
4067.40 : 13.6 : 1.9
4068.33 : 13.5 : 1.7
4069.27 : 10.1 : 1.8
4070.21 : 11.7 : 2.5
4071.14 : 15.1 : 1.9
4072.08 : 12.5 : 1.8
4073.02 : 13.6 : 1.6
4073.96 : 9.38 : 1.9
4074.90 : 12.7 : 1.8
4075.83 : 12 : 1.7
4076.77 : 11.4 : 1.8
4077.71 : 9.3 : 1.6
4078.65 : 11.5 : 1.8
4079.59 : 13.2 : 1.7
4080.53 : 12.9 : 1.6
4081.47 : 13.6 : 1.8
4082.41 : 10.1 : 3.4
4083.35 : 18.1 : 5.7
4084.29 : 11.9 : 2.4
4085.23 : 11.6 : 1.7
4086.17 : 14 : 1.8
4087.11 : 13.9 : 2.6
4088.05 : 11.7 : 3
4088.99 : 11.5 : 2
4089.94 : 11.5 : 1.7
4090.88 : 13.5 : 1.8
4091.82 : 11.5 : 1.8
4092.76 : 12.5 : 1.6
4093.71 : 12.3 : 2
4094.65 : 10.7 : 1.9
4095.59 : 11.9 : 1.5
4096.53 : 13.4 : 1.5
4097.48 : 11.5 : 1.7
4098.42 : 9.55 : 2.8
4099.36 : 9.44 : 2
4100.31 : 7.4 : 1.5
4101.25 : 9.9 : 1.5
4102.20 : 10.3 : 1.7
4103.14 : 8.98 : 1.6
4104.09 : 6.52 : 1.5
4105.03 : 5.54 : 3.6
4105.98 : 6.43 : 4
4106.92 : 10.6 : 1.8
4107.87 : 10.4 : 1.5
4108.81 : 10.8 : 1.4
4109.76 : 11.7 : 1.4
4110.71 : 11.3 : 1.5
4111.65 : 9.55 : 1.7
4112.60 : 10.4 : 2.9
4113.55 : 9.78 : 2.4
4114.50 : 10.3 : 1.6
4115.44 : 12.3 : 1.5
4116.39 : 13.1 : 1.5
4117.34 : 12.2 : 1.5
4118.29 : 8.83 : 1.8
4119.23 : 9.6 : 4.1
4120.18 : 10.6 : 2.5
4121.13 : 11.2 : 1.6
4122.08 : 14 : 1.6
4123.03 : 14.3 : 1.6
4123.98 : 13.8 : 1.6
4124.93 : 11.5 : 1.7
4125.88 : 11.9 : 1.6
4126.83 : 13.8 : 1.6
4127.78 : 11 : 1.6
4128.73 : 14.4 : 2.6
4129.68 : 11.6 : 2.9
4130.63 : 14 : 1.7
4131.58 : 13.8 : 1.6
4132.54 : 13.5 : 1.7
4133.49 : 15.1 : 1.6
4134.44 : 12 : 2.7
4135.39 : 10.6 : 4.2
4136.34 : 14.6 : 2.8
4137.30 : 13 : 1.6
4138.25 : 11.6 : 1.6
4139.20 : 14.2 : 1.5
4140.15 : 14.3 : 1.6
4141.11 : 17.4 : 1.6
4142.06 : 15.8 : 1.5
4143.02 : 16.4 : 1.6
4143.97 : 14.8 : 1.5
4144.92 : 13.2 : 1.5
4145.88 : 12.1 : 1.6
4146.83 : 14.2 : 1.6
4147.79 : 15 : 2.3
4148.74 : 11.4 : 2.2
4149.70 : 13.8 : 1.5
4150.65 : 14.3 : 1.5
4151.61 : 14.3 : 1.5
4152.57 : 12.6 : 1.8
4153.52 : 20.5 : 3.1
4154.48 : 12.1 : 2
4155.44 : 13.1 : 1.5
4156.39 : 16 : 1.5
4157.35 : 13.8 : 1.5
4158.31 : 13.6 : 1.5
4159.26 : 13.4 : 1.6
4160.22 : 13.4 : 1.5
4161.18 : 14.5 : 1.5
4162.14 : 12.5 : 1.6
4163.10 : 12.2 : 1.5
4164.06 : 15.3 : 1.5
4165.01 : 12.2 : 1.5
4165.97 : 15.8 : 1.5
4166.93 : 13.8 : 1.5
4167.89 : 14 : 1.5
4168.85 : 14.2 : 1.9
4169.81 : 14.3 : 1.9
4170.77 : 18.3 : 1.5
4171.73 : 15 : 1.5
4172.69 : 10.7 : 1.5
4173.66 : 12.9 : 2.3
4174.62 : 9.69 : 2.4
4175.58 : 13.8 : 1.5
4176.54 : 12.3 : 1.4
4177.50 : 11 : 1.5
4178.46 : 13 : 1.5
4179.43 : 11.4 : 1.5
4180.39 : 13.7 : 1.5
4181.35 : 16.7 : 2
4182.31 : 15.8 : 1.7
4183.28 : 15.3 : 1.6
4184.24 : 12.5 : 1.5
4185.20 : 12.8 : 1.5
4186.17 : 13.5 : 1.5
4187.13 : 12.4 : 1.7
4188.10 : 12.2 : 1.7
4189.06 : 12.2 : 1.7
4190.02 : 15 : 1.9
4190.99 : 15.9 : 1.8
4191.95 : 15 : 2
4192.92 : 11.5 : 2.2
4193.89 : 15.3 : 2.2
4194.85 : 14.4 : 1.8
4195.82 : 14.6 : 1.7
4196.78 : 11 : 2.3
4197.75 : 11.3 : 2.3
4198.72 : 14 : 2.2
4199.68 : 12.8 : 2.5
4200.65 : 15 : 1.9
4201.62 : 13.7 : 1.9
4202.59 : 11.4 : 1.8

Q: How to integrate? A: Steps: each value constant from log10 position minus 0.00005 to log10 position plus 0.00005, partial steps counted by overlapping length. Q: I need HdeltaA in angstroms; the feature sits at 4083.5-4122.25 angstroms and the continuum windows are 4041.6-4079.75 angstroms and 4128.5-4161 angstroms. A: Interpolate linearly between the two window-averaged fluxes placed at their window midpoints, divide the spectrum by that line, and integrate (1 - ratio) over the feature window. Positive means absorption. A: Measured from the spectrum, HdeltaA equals 7.6 angstroms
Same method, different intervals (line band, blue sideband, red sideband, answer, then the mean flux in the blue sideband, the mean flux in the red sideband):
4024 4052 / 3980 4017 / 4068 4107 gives -3.29 angstroms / 12.7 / 11.4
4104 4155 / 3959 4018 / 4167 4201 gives 1.40 angstroms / 11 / 13.5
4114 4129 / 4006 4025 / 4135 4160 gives 2.20 angstroms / 14.1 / 14.1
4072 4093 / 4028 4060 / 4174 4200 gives 1.92 angstroms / 13.7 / 13.3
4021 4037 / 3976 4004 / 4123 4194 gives -1.31 angstroms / 11.9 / 13.7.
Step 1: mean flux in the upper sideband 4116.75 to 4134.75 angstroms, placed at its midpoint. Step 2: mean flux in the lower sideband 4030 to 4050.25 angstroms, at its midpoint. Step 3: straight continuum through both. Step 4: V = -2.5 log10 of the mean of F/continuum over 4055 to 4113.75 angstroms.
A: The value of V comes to 0.121 mag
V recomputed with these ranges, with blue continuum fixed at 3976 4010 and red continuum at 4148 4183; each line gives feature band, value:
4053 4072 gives -0.04 mag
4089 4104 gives 0.20 mag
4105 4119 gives 0.27 mag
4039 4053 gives -0.12 mag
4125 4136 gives 0.05 mag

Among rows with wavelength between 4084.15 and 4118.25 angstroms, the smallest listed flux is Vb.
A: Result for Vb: 5.54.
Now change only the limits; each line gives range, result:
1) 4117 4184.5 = 8.83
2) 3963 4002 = 4.65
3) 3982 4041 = 9.8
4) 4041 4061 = 11.6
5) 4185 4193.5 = 11.5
